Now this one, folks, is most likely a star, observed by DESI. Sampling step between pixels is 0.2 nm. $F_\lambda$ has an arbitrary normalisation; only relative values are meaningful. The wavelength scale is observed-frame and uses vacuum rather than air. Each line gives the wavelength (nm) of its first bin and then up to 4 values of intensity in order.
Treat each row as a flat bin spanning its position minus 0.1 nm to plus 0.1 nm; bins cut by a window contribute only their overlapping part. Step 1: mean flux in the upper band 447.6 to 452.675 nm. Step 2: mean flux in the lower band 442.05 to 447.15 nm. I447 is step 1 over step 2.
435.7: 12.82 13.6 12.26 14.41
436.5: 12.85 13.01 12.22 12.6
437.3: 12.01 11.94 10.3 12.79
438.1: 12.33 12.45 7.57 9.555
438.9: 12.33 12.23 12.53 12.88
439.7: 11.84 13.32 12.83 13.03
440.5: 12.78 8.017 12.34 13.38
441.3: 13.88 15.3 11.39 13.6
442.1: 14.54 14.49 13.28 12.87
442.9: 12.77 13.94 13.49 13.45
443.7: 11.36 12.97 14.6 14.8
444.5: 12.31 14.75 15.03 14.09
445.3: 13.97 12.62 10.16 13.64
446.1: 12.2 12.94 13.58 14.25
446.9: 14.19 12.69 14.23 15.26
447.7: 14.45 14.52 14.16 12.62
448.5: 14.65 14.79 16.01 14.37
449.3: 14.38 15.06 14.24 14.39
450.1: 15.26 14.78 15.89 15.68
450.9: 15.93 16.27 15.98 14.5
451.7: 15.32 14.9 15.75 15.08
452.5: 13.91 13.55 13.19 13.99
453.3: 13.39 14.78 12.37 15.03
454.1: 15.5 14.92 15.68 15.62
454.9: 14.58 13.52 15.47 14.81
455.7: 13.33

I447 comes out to 1.1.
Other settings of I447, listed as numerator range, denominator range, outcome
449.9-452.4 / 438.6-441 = 1.29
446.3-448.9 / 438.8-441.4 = 1.14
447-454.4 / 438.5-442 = 1.19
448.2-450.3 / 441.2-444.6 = 1.08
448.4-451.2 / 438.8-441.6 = 1.20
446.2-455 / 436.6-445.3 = 1.15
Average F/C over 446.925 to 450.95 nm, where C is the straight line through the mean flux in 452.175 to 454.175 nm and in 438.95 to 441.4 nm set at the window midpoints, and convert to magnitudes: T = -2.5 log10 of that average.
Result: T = -0.08 mag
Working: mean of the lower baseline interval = 12.4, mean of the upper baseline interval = 14.1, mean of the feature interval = 14.6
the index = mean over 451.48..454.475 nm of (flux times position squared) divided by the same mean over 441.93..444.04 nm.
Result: 1.1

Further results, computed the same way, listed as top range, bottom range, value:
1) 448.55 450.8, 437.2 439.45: 1.37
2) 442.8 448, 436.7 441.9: 1.15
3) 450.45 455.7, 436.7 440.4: 1.32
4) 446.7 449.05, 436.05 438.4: 1.21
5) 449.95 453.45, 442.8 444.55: 1.16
